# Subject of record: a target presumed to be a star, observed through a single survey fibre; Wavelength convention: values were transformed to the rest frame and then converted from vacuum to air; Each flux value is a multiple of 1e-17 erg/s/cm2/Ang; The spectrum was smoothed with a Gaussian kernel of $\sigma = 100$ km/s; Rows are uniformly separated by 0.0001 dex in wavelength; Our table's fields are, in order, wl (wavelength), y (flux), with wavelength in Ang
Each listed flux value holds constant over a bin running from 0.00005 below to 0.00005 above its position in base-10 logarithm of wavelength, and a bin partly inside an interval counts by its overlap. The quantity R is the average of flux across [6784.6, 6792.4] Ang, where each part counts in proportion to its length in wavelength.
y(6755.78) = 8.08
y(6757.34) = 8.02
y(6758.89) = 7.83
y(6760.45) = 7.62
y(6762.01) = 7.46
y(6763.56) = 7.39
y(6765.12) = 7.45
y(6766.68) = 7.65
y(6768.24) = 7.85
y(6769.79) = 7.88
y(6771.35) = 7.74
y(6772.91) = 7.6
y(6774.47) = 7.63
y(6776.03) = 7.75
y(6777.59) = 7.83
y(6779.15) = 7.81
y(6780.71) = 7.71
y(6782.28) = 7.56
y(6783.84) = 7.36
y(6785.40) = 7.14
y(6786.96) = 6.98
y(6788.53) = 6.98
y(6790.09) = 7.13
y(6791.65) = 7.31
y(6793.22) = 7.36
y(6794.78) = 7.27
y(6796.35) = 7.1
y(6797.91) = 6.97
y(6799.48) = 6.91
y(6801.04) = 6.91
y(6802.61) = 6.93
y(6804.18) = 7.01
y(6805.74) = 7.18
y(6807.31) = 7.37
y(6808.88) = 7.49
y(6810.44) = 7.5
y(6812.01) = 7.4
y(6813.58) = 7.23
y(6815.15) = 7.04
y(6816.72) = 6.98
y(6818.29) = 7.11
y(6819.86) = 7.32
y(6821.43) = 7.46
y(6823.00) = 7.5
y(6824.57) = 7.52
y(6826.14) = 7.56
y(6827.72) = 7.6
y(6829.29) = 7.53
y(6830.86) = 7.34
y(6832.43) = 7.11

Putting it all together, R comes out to 7.11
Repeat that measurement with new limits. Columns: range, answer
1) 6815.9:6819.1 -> 7.05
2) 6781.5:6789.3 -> 7.2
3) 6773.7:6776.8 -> 7.69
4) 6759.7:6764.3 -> 7.5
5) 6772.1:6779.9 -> 7.72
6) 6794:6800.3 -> 7.07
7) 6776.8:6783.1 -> 7.72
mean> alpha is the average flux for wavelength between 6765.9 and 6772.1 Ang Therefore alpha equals 7.79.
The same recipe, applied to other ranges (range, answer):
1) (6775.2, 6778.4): 7.79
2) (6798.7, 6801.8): 6.92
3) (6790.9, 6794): 7.33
